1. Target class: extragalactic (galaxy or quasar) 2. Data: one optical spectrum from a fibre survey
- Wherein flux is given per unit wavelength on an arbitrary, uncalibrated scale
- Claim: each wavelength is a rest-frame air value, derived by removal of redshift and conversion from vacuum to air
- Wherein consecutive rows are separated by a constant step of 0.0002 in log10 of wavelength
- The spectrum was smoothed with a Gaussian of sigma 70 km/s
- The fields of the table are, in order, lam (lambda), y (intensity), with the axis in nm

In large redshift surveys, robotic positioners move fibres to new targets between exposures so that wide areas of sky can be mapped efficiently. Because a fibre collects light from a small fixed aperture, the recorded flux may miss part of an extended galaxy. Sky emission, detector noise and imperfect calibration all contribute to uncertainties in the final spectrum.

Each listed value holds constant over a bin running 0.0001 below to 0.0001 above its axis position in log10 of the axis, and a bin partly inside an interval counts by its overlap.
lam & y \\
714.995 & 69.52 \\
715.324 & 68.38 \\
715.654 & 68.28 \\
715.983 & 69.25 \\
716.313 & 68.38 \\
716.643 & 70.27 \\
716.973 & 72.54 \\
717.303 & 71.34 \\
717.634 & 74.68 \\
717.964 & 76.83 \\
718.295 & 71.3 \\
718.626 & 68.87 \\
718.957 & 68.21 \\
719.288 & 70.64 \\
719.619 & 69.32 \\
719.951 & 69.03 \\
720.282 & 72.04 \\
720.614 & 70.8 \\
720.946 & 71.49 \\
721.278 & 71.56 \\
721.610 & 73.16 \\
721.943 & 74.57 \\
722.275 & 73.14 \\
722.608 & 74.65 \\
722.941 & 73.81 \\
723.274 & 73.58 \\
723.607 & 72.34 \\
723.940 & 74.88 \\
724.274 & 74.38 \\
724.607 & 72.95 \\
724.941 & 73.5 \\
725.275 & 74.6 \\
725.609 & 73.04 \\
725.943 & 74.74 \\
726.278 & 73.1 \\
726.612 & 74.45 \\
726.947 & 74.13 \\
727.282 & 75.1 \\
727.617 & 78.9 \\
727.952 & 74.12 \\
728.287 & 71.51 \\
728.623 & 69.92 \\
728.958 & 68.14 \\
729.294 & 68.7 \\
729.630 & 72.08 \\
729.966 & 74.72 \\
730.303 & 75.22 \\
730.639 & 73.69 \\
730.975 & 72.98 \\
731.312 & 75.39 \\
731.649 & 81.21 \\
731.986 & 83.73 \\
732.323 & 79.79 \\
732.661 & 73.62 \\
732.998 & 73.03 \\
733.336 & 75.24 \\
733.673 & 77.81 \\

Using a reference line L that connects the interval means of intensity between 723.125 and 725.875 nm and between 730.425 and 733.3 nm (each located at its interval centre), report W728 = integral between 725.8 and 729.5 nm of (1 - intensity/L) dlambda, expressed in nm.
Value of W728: 0.10 nm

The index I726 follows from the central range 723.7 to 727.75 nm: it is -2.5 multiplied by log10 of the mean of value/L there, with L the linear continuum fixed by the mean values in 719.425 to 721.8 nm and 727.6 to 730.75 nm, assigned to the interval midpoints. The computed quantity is -0.038 mag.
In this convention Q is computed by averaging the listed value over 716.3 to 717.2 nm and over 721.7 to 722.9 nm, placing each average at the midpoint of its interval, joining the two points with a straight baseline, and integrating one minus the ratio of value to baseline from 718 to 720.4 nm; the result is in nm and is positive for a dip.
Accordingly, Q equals 0.066 nm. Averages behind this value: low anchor 70.8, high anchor 74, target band 70.3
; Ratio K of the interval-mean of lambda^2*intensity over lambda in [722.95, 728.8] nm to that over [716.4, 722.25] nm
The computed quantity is 1.05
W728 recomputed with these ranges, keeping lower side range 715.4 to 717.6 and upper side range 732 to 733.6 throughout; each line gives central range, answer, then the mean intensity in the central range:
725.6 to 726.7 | 0.00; 73.9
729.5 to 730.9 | 0.03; 73.9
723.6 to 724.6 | -0.01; 74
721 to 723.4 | -0.03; 73.4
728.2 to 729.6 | 0.10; 69.7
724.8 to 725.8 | 0.00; 73.8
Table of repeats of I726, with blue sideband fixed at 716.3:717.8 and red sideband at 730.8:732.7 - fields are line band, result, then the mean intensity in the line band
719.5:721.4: 0.04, 70.7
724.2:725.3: 0.02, 73.7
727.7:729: 0.07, 71.7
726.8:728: 0.01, 75.7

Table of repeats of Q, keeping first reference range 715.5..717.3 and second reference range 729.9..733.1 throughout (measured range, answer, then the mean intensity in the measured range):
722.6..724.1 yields -0.02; 73.8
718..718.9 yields 0.00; 70.8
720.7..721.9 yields 0.00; 72.2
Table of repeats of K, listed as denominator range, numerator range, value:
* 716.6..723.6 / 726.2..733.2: 1.06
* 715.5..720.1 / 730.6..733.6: 1.13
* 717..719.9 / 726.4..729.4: 1.05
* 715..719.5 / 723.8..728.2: 1.08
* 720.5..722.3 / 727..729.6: 1.02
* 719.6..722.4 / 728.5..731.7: 1.04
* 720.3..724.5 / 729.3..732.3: 1.06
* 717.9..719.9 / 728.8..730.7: 1.05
